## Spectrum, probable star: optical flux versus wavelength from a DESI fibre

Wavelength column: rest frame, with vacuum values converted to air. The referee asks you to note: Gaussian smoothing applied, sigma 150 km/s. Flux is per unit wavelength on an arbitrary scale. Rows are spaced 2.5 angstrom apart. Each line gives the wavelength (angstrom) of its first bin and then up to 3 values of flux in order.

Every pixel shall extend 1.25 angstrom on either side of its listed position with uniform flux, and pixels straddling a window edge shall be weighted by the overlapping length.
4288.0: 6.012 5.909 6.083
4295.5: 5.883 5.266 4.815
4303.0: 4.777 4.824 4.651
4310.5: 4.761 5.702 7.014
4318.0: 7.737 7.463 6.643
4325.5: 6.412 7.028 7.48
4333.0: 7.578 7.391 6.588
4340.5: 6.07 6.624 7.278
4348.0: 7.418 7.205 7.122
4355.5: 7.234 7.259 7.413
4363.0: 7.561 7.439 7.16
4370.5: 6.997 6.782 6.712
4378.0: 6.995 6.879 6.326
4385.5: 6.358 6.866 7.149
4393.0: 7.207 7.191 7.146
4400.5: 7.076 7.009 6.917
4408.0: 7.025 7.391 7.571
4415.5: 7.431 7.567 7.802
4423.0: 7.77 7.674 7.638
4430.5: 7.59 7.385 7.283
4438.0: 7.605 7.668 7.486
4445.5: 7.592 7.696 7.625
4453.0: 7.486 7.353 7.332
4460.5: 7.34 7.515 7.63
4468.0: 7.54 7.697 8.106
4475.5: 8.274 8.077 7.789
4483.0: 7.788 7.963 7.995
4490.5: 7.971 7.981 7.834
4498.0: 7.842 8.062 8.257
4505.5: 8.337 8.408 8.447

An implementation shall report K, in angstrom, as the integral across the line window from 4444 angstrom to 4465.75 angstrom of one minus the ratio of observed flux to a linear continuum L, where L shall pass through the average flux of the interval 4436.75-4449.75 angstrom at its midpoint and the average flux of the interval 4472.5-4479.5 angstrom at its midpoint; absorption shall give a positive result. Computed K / 0.83 angstrom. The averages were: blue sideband 7.61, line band 7.5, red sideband 8.14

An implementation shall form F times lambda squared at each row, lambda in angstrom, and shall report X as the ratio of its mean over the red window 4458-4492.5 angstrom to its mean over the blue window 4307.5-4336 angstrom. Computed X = 1.3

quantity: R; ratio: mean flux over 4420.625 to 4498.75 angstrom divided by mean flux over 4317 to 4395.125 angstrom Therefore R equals 1.09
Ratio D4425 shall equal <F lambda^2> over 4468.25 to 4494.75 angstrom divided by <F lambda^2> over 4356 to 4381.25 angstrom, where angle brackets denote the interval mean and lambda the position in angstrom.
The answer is 1.2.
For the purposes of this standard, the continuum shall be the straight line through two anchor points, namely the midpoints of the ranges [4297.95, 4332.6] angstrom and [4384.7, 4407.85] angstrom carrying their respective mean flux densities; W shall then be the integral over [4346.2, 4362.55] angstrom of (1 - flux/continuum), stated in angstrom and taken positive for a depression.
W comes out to -1.87 angstrom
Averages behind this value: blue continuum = 6.11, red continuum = 7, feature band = 7.29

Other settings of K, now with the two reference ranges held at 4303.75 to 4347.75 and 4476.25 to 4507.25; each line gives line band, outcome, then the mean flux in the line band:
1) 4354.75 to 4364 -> -0.7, 7.37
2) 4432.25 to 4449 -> 0.0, 7.53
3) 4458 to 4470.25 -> 0.4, 7.5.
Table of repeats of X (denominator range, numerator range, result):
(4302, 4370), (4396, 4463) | 1.15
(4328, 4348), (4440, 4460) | 1.13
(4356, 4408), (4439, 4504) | 1.15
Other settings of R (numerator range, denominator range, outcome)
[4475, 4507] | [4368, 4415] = 1.15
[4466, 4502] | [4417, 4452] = 1.04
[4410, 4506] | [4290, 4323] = 1.33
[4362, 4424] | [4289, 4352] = 1.12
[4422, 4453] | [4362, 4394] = 1.09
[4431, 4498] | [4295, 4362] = 1.18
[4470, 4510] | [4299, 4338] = 1.28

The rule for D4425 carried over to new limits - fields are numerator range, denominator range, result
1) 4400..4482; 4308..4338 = 1.18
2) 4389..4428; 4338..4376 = 1.06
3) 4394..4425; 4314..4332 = 1.07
